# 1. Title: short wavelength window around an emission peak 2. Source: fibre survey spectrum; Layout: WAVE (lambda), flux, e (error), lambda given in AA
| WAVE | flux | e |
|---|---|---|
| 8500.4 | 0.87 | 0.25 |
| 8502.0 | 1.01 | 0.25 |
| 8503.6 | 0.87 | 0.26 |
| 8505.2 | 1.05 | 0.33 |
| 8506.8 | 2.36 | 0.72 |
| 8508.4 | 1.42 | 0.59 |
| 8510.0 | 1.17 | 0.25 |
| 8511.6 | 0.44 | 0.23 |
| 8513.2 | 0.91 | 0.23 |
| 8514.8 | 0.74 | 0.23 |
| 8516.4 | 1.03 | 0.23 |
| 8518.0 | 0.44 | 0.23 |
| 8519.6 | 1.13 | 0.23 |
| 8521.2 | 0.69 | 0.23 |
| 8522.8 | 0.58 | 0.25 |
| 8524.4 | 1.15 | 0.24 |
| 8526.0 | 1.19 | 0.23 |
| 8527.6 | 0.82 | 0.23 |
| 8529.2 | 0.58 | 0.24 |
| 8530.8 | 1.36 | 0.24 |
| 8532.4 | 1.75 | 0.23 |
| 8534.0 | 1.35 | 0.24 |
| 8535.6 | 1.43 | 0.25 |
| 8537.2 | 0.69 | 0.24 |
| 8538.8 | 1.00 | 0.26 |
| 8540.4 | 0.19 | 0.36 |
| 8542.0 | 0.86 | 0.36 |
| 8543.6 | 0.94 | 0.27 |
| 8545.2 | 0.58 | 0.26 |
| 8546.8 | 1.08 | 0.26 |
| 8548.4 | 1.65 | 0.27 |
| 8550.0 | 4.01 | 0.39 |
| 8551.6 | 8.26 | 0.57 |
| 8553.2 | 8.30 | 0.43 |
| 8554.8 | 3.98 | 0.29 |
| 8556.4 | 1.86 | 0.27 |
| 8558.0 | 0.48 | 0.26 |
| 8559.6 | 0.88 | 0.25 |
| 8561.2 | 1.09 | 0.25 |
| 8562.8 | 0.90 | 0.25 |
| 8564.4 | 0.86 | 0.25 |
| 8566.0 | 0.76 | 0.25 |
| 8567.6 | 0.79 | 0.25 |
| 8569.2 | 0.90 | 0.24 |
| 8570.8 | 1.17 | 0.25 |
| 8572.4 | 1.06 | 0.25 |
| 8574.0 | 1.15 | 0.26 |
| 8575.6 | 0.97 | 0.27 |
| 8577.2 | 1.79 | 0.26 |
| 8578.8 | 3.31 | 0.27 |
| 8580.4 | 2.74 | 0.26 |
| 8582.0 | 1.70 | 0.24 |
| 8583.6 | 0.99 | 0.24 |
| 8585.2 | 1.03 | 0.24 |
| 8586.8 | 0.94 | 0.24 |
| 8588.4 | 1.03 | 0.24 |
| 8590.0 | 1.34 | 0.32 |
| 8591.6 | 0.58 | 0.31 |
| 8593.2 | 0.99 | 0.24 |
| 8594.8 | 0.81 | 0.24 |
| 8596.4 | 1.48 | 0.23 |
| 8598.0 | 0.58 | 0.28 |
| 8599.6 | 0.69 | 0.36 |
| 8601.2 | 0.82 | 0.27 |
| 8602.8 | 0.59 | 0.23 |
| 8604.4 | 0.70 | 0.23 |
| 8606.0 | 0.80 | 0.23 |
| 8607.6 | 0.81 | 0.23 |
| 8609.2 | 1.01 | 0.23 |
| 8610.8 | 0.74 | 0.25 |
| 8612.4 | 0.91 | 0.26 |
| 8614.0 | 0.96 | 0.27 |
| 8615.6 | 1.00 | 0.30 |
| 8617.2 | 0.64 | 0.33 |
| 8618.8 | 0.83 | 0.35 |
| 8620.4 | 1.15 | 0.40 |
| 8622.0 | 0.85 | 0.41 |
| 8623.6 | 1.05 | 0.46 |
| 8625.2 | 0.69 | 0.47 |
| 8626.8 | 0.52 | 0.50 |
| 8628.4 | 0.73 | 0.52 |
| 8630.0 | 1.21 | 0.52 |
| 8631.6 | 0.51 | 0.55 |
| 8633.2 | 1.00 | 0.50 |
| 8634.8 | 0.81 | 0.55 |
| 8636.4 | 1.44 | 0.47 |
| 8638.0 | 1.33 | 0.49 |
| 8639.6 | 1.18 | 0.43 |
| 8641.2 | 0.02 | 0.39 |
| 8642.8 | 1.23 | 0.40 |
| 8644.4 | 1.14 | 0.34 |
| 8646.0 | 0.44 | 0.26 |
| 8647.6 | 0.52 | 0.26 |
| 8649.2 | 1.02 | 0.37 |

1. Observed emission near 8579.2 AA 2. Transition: [N II]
